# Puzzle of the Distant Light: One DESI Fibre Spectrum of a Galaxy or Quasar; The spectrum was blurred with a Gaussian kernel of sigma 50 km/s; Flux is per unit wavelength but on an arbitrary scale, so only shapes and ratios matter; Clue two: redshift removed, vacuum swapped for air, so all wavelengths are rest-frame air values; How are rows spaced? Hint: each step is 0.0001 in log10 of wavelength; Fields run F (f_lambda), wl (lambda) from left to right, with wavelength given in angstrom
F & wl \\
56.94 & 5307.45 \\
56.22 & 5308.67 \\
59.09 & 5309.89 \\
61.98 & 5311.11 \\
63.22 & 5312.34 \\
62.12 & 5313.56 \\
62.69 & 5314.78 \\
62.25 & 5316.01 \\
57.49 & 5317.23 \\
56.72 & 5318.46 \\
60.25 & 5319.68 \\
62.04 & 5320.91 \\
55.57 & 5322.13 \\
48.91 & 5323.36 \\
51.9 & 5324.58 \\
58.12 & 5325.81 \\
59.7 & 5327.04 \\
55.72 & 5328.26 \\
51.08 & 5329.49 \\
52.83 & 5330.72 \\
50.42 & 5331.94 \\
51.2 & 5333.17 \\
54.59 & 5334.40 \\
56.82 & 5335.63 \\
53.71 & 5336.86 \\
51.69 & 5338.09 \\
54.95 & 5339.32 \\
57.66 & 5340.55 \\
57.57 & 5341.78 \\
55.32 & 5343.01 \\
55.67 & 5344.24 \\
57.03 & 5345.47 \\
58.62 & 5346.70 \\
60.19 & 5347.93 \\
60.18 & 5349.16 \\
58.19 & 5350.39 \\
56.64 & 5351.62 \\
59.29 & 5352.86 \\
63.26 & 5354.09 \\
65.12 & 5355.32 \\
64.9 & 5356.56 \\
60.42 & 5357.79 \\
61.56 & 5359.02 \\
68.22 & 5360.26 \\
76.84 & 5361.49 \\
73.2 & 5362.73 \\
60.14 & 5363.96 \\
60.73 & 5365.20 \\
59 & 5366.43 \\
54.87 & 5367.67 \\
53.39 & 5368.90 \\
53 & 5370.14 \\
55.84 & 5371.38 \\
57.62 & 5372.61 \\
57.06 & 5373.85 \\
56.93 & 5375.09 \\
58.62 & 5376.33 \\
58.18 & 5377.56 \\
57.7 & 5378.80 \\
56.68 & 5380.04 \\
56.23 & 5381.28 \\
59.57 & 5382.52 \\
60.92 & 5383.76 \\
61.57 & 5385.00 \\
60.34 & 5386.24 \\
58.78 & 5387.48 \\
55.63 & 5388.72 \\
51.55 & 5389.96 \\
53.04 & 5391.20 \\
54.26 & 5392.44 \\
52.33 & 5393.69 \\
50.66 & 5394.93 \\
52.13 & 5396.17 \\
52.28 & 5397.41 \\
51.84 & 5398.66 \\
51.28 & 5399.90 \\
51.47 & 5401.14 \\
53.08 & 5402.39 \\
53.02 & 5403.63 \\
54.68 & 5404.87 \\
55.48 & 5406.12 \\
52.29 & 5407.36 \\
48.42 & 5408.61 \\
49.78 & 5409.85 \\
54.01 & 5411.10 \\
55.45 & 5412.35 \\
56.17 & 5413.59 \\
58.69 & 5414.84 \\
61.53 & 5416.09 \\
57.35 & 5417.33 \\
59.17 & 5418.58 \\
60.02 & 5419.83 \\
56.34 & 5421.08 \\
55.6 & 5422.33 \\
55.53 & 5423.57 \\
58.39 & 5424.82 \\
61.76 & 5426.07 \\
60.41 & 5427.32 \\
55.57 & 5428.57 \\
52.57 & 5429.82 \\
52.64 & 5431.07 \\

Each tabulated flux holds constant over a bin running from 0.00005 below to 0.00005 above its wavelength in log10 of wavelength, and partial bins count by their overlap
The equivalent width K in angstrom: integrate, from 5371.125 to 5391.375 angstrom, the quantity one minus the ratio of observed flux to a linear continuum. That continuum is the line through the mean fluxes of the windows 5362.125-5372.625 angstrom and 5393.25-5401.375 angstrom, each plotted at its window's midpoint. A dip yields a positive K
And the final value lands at -0.8 angstrom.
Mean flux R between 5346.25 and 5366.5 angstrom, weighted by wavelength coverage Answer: 62.9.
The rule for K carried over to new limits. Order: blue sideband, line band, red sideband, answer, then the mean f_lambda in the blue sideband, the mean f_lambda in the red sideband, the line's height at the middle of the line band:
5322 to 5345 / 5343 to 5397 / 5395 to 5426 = -4.1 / 54.4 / 54.8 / 54.6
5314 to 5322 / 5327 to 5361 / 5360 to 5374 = 1.6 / 60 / 60.8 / 60.4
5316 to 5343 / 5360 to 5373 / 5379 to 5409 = -1.5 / 55.3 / 54.6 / 54.9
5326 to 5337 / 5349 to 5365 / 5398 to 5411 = -3.1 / 54.2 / 52.2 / 53.5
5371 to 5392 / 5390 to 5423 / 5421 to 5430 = 1.8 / 57.4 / 57.3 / 57.4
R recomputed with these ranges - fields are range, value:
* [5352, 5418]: 57.3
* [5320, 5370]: 58.2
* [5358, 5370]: 62.6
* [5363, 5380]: 57.5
